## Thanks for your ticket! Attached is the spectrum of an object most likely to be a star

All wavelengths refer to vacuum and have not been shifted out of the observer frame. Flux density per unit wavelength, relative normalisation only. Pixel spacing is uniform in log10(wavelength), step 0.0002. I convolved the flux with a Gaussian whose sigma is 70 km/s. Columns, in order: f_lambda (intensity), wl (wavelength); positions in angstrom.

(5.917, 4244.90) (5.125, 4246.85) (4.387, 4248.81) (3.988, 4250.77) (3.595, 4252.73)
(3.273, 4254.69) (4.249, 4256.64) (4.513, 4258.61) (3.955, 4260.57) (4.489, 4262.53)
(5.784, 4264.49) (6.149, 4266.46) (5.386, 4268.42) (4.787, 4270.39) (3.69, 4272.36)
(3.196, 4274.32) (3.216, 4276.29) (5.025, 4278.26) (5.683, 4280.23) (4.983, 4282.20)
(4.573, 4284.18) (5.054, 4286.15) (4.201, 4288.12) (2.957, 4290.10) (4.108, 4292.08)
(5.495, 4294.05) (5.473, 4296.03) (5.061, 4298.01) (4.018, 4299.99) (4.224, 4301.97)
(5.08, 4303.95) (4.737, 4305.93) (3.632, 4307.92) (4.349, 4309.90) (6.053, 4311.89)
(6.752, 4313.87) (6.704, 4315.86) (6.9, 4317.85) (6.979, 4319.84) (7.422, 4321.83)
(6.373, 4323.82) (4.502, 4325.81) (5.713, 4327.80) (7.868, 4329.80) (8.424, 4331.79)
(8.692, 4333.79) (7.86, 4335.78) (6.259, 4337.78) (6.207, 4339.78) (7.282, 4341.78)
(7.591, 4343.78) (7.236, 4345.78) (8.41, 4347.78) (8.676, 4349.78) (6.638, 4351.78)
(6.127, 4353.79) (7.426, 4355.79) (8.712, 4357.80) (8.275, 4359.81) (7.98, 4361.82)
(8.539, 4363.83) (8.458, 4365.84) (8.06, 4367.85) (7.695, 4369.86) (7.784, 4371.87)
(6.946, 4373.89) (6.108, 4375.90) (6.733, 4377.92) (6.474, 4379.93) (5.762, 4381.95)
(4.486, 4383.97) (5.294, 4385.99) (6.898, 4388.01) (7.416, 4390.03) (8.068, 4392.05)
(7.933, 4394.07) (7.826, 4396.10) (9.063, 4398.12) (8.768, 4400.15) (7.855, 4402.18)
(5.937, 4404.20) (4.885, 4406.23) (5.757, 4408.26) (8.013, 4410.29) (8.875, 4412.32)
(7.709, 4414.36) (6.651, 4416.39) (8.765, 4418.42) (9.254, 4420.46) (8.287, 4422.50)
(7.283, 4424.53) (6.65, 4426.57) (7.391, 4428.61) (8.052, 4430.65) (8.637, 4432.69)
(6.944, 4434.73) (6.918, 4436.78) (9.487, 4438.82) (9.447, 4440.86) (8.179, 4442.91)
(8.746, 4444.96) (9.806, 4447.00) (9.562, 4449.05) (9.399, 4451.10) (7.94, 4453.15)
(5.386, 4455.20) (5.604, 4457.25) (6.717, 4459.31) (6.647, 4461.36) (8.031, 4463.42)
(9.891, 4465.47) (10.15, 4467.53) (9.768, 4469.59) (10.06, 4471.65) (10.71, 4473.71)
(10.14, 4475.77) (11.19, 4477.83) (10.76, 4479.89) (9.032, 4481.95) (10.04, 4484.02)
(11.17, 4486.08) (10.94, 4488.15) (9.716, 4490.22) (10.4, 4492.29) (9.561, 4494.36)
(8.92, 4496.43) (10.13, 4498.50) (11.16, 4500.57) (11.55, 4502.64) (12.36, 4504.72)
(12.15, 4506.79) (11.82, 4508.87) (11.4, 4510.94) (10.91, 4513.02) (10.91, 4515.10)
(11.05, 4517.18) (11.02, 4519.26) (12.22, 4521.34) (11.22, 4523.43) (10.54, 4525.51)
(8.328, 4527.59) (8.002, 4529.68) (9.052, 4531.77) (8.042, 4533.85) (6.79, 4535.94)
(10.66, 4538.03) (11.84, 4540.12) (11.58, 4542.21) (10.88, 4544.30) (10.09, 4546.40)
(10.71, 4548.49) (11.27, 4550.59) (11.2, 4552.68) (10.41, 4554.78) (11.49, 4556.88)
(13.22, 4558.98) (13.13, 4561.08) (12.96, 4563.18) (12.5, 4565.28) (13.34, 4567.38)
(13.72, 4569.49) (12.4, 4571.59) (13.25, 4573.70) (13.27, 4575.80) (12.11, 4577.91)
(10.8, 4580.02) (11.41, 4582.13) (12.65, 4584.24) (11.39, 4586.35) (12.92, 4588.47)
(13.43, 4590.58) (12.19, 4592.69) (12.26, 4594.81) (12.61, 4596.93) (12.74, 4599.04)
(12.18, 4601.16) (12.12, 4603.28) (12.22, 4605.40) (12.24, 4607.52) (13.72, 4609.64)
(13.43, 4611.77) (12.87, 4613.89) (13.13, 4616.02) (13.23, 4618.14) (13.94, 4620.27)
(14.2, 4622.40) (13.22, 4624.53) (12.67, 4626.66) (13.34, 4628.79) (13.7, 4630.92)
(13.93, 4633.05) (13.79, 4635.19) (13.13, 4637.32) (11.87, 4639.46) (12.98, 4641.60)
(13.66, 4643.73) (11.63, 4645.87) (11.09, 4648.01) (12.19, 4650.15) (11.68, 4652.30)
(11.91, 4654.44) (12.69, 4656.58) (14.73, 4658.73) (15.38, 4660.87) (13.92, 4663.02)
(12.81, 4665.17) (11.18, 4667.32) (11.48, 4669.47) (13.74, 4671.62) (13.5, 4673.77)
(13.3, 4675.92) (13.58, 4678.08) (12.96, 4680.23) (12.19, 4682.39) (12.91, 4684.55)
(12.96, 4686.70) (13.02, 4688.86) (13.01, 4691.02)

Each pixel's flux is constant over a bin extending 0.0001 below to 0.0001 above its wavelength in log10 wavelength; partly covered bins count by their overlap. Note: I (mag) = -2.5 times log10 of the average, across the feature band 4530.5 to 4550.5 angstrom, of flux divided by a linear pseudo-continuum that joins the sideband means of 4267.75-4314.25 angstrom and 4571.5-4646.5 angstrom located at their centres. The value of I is 0.11 mag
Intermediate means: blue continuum 4.62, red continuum 12.8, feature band 10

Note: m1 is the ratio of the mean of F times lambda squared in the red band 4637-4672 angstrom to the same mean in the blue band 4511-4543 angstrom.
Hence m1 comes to 1.32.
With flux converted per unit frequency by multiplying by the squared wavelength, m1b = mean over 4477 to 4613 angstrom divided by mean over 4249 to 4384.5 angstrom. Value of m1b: 2.12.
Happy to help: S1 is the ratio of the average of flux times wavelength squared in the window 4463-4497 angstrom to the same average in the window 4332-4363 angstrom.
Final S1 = 1.41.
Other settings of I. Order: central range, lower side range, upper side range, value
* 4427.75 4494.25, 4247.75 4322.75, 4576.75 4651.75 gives 0.011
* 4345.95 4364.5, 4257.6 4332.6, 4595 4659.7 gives -0.187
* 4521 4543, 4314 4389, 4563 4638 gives 0.158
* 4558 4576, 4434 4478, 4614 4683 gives -0.172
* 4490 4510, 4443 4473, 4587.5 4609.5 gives -0.123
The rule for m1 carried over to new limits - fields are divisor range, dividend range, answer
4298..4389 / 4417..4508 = 1.44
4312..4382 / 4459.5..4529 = 1.53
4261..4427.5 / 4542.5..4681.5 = 2.20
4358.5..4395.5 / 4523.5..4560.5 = 1.55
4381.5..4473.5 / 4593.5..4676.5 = 1.81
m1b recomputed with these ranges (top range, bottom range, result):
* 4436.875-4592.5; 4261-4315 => 2.46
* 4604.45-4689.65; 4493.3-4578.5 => 1.22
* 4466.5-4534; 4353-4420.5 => 1.50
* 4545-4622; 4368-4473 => 1.73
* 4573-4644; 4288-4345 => 2.46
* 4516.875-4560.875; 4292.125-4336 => 1.95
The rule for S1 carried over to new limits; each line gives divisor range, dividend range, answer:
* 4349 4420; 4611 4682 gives 2.00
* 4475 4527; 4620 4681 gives 1.29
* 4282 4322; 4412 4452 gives 1.71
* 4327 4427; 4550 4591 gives 1.82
